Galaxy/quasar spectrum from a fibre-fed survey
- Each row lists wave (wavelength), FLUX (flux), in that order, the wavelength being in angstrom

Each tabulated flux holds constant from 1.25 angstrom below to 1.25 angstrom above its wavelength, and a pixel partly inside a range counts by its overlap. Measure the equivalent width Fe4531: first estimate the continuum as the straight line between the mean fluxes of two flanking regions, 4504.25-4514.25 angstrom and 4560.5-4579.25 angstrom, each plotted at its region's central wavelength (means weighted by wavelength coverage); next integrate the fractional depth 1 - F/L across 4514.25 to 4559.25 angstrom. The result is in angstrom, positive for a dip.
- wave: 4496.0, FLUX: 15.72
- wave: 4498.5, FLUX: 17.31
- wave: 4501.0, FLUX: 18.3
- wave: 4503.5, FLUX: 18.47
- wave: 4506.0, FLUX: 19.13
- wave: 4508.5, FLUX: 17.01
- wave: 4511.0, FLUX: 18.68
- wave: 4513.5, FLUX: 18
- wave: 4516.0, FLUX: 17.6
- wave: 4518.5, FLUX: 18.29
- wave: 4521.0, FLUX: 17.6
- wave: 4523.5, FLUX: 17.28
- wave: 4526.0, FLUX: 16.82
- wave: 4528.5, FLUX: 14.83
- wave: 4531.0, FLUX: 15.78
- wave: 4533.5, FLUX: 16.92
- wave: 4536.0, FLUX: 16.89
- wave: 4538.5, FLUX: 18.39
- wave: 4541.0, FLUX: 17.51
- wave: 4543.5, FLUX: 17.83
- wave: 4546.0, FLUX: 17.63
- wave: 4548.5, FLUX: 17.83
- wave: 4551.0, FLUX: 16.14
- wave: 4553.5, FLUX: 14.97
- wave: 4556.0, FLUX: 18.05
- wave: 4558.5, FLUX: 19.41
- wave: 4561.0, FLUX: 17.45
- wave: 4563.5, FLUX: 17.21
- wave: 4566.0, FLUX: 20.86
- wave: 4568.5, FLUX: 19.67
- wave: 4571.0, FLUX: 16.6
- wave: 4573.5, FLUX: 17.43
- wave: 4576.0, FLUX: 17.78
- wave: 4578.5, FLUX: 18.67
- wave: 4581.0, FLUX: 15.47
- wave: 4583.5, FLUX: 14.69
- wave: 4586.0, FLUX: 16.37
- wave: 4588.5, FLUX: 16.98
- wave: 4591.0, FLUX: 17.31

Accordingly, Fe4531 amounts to 2.55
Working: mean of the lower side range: 18.2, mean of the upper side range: 18.2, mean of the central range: 17.2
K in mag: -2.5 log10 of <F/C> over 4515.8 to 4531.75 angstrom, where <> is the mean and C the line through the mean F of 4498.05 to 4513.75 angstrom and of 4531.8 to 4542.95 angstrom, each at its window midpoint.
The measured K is 0.05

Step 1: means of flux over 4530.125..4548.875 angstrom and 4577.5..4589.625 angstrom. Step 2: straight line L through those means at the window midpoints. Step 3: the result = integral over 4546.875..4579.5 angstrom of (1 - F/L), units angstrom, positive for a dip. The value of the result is -2.0 angstrom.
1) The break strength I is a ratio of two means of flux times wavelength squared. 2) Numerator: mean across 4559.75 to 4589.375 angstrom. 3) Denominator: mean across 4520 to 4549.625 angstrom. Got 1.04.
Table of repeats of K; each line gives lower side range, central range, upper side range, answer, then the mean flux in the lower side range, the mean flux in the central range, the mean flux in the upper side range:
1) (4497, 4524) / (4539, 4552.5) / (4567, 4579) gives 0.038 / 18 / 17.4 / 18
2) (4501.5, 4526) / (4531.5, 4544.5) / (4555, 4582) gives 0.037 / 18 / 17.4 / 18.1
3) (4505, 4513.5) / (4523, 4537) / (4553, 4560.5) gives 0.103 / 18.2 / 16.4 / 17.7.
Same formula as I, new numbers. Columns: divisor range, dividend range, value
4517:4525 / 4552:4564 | 1.00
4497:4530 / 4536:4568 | 1.03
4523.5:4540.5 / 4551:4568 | 1.09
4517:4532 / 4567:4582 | 1.08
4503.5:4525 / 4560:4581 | 1.03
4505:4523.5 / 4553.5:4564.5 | 1.00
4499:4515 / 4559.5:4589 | 0.99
